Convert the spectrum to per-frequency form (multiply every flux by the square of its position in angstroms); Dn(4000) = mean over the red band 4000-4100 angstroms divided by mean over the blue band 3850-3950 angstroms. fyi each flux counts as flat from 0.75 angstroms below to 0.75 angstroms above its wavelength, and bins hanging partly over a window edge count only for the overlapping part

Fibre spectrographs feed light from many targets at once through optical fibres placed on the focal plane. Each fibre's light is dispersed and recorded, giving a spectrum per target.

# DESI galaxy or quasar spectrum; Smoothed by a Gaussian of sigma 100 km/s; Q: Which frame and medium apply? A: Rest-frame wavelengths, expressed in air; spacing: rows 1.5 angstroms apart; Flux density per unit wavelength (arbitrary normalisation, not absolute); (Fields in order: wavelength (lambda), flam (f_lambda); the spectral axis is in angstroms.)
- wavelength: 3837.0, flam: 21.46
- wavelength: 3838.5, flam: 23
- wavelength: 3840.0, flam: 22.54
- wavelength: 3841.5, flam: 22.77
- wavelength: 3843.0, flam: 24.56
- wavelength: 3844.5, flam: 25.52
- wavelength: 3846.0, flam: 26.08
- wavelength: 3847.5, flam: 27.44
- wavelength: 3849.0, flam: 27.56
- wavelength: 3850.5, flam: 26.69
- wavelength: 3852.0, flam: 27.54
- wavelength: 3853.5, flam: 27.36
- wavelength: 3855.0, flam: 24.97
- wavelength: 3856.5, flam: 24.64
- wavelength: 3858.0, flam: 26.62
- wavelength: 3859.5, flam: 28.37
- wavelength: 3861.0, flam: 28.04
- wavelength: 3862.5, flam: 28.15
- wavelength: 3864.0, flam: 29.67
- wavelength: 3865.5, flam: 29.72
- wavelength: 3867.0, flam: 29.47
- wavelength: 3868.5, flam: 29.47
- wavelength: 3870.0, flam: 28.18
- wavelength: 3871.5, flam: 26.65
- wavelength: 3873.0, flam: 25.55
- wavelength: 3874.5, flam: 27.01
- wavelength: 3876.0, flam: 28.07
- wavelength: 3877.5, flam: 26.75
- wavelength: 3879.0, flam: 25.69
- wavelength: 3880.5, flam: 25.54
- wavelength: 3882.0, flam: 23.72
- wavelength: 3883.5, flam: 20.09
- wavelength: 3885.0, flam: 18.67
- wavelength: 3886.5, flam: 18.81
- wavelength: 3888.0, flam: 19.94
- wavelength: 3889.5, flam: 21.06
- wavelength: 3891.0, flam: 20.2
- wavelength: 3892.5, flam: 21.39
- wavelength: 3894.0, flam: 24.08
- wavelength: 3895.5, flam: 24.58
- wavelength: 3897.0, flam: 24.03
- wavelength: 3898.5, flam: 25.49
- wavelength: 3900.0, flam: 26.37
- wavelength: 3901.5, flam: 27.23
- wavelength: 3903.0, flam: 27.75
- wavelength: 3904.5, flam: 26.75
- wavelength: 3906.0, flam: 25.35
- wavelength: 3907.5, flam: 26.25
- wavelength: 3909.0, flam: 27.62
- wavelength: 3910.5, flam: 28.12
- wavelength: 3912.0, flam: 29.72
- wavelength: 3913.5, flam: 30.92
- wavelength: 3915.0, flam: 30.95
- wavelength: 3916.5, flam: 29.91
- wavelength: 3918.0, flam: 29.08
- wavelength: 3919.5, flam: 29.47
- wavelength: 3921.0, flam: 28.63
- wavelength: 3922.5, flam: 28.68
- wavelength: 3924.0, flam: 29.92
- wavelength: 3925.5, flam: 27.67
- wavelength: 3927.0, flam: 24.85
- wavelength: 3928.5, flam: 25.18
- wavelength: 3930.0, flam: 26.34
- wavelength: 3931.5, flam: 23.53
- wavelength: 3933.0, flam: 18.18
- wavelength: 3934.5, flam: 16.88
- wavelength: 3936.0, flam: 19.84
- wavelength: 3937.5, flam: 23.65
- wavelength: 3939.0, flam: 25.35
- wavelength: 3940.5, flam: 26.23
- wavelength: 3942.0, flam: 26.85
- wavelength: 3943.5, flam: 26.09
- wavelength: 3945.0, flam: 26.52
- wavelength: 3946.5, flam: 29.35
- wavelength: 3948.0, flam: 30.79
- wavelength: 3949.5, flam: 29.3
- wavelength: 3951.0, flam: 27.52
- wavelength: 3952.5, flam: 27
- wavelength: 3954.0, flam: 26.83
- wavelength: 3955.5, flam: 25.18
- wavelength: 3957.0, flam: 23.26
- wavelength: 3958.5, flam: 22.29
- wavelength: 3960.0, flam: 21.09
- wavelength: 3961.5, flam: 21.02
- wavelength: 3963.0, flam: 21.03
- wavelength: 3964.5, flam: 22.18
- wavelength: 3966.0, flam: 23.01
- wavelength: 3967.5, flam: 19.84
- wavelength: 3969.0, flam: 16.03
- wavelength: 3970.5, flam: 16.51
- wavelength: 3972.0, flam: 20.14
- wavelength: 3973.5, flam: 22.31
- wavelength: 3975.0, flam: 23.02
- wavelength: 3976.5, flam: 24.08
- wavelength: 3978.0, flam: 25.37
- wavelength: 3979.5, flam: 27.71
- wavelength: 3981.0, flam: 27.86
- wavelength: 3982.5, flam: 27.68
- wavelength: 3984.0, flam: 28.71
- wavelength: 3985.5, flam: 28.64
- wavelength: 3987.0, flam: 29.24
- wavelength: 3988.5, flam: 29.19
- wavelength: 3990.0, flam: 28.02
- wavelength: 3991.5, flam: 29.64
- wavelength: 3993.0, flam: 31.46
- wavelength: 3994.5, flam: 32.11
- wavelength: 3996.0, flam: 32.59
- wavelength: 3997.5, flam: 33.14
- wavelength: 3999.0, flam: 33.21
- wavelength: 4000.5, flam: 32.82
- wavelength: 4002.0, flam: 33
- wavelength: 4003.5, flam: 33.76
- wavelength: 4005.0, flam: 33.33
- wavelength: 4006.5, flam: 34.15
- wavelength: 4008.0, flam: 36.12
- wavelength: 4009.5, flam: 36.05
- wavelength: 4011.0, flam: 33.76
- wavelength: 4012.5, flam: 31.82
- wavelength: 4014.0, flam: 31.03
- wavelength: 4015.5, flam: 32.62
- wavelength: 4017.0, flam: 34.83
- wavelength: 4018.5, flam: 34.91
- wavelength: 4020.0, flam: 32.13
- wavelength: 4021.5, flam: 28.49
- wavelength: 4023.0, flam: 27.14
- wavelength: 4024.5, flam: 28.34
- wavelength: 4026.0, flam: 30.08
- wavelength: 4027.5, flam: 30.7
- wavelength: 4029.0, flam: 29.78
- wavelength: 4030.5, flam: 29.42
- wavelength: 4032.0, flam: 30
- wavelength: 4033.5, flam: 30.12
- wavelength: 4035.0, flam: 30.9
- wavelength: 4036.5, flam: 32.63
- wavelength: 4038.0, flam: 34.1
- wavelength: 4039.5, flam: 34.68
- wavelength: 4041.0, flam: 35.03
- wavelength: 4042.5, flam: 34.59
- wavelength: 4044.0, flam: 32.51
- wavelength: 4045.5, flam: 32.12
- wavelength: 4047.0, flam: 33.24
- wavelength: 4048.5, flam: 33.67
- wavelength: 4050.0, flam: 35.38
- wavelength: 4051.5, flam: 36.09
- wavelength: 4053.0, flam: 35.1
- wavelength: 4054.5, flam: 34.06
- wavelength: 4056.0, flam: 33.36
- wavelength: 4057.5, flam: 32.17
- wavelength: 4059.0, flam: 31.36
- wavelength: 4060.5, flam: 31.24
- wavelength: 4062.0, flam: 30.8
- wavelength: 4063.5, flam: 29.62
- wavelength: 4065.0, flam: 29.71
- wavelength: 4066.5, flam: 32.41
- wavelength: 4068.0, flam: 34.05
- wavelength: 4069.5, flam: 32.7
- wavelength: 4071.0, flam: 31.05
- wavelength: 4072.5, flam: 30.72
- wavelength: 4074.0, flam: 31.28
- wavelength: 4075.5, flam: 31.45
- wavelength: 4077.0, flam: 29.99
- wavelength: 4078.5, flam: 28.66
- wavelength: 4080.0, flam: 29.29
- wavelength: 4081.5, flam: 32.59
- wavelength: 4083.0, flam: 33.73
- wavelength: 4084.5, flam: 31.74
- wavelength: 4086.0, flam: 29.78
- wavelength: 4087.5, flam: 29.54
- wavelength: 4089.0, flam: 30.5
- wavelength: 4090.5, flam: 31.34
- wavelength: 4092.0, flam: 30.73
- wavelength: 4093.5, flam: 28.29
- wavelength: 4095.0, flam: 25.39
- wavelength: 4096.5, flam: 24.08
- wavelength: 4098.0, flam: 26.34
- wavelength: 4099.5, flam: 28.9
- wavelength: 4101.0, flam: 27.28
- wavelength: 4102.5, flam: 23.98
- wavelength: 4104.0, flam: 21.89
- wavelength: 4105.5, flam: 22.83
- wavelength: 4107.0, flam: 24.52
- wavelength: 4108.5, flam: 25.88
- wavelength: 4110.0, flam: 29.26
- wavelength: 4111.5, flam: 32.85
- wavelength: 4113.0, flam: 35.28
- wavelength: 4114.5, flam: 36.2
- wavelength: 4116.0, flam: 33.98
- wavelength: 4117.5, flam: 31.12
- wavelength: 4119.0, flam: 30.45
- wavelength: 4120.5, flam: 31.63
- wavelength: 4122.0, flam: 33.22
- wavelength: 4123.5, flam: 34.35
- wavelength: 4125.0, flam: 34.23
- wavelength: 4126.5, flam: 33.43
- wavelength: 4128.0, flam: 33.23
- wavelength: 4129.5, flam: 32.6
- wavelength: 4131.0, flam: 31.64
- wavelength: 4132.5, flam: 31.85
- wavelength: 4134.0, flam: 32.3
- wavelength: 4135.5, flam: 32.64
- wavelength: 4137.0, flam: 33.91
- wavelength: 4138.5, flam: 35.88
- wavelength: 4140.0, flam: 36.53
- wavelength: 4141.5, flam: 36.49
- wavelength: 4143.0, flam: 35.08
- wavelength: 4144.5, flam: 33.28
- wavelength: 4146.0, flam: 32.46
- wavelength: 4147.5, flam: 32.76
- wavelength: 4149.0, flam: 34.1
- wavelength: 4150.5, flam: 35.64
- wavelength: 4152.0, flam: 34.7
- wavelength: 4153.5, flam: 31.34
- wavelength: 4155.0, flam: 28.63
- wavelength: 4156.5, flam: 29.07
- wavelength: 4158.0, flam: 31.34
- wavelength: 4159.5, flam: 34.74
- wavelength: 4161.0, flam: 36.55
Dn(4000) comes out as 1.31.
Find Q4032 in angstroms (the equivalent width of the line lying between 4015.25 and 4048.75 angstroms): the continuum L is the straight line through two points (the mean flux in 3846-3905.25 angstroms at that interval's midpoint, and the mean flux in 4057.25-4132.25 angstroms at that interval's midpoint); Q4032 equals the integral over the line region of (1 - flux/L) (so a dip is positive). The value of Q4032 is -3.19 angstroms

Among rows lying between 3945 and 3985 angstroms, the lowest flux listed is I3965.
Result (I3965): 16.03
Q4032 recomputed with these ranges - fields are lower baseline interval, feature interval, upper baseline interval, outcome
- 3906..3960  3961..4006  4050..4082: 2.5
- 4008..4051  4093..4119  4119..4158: 3.7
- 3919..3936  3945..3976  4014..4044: 4.2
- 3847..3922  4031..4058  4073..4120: -4.4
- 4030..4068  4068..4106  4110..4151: 4.5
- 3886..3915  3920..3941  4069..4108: 0.9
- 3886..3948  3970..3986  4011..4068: 2.3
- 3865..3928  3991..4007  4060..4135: -2.5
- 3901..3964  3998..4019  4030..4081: -2.7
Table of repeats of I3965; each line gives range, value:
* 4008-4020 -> 31.03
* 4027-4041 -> 29.42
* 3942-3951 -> 26.09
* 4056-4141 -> 21.89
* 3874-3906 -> 18.67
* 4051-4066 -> 29.62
